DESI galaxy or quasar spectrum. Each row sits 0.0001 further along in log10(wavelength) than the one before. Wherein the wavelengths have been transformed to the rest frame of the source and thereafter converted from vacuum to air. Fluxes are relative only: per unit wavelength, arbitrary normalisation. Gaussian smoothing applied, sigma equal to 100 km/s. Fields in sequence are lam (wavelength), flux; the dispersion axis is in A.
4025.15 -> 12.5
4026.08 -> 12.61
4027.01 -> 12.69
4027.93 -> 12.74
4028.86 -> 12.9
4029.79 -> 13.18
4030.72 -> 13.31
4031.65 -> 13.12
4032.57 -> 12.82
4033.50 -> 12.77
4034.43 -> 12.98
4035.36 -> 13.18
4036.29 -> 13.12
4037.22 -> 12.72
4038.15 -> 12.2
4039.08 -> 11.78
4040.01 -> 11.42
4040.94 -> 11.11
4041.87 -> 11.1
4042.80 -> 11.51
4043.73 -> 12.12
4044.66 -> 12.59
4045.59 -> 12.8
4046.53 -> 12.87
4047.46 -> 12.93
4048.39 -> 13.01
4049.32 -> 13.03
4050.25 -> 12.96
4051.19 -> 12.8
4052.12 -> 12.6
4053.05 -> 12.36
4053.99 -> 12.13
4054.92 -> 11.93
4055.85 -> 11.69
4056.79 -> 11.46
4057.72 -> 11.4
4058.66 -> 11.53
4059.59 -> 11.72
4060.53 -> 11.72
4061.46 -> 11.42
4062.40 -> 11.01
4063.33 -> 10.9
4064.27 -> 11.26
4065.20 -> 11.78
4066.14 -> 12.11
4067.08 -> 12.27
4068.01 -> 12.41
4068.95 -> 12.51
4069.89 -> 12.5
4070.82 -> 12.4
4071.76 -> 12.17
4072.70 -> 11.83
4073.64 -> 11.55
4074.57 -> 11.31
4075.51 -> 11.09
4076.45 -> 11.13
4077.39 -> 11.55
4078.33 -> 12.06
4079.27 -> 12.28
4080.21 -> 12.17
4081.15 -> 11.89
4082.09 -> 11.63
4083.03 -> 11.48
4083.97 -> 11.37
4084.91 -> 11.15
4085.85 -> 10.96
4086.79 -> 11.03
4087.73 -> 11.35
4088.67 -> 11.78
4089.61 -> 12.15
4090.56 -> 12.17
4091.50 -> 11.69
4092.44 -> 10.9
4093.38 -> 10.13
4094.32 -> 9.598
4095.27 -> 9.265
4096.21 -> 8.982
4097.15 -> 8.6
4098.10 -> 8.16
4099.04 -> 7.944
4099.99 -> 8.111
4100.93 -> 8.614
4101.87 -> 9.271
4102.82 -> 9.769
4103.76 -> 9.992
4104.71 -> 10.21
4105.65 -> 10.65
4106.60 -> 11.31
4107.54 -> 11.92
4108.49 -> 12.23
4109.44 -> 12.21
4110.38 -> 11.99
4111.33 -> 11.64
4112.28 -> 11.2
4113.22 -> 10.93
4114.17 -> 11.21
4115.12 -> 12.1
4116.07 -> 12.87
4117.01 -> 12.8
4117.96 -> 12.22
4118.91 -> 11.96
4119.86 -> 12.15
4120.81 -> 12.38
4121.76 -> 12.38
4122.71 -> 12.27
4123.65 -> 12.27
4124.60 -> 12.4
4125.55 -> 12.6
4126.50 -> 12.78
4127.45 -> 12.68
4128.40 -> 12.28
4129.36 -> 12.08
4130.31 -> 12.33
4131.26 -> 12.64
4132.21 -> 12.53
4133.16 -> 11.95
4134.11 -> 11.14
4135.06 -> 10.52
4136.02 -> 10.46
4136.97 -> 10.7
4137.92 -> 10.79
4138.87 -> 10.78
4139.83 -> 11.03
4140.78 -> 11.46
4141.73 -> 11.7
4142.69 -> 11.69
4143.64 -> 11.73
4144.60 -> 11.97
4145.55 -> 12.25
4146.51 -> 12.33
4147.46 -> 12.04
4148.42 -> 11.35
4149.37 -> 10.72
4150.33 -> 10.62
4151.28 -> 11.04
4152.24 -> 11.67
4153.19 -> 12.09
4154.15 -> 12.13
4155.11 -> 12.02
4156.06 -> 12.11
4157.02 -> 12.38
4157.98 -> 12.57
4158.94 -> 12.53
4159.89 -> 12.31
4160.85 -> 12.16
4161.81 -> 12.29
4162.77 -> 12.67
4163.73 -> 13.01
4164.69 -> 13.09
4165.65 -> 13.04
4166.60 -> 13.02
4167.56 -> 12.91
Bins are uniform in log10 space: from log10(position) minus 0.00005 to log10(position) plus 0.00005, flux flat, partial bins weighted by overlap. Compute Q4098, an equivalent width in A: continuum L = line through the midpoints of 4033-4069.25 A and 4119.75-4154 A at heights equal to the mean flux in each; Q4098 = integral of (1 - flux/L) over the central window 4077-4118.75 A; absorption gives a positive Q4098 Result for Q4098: 3.4 A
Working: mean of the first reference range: 12.1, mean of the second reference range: 11.8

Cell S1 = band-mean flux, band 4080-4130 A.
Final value 11.2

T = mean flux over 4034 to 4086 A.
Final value 12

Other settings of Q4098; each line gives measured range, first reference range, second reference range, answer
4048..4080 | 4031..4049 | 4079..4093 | 0.16 A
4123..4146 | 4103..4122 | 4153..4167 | 0.52 A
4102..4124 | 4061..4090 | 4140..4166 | 0.39 A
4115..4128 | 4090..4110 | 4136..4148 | -1.94 A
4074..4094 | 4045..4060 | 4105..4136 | 1.14 A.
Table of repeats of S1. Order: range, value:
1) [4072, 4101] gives 10.8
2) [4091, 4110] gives 10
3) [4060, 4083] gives 11.8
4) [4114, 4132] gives 12.4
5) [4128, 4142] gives 11.5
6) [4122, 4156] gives 11.8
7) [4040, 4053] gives 12.4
